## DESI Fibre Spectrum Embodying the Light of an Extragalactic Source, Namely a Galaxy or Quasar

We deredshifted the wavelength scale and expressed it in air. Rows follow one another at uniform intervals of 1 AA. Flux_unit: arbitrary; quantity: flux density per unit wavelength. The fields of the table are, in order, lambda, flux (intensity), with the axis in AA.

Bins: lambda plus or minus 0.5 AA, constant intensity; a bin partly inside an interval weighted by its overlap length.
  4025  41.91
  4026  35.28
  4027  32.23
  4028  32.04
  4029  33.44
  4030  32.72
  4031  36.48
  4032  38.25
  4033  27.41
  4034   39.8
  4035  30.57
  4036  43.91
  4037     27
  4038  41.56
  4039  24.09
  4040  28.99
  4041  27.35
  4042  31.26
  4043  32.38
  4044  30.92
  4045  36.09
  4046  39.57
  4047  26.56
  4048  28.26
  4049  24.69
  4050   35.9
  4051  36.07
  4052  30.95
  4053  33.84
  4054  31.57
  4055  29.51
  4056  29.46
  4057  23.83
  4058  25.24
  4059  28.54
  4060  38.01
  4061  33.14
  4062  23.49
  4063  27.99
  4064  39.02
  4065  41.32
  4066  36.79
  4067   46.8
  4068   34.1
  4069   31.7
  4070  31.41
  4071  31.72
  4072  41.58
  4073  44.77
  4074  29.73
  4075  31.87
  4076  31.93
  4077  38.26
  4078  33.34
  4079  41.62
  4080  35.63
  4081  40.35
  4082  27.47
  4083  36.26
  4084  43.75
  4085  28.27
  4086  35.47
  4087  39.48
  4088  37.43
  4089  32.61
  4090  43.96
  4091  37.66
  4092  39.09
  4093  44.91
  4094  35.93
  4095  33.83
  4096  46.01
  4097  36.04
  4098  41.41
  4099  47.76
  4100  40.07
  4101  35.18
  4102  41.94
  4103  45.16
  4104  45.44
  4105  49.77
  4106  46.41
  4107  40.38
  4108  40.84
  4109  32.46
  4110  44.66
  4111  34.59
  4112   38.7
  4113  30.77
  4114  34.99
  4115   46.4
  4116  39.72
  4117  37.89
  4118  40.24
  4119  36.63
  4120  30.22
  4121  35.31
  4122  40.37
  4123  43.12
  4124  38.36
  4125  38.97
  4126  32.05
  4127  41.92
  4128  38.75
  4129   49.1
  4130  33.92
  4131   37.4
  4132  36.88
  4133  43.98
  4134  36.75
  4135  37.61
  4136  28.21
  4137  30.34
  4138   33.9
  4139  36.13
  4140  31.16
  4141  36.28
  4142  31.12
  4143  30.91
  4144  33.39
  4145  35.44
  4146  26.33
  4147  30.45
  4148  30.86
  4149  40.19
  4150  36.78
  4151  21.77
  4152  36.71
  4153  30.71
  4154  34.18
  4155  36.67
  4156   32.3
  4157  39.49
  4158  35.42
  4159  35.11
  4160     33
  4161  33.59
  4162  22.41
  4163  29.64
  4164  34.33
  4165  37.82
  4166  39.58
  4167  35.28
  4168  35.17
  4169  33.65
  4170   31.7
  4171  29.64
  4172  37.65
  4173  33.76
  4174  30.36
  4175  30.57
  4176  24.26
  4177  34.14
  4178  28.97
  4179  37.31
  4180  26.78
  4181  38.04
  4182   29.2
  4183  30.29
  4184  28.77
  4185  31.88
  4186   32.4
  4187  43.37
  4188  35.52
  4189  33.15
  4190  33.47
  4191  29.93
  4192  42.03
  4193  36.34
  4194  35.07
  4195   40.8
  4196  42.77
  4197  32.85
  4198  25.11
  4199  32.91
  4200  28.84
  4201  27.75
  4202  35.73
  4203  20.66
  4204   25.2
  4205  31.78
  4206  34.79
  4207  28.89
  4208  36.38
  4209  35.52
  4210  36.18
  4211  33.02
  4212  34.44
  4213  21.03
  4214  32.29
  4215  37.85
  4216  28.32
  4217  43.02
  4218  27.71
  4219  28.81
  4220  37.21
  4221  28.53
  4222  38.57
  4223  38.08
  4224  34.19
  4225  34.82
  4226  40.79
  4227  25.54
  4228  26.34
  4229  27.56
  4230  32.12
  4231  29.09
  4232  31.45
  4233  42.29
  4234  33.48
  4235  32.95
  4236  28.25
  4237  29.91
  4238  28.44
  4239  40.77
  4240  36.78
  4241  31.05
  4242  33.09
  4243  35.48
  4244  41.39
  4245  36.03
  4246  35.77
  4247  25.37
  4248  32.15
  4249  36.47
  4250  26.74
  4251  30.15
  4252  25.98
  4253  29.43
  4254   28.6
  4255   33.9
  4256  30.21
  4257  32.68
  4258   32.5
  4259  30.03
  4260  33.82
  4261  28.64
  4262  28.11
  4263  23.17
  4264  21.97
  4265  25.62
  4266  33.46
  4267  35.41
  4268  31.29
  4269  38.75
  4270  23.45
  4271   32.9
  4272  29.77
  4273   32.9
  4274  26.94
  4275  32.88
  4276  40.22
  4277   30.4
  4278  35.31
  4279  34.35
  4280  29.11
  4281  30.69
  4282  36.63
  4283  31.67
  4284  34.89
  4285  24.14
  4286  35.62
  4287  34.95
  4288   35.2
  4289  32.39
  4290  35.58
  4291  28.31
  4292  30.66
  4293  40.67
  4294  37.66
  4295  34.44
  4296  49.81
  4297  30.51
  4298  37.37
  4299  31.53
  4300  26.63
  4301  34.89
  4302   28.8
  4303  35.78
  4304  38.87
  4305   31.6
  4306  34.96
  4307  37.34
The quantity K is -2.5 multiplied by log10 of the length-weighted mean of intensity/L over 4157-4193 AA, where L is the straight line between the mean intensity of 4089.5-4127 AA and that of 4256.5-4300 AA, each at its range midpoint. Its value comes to 0.11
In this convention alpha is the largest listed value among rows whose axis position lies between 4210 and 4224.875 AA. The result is 43.02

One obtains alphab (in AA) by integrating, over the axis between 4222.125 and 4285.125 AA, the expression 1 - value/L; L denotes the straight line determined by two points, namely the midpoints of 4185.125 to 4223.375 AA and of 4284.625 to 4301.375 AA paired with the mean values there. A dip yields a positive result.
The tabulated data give 3.5 AA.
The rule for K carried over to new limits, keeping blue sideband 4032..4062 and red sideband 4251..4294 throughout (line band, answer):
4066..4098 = -0.17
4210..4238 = -0.03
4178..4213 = -0.05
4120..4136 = -0.21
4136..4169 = -0.06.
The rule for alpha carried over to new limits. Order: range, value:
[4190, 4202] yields 42.77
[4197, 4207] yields 35.73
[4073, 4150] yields 49.77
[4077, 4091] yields 43.96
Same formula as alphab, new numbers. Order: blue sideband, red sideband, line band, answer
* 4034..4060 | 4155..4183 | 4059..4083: -2.62 AA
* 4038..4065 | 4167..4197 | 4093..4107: -4.34 AA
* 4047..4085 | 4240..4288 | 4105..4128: -3.85 AA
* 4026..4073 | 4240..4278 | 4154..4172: -1.03 AA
